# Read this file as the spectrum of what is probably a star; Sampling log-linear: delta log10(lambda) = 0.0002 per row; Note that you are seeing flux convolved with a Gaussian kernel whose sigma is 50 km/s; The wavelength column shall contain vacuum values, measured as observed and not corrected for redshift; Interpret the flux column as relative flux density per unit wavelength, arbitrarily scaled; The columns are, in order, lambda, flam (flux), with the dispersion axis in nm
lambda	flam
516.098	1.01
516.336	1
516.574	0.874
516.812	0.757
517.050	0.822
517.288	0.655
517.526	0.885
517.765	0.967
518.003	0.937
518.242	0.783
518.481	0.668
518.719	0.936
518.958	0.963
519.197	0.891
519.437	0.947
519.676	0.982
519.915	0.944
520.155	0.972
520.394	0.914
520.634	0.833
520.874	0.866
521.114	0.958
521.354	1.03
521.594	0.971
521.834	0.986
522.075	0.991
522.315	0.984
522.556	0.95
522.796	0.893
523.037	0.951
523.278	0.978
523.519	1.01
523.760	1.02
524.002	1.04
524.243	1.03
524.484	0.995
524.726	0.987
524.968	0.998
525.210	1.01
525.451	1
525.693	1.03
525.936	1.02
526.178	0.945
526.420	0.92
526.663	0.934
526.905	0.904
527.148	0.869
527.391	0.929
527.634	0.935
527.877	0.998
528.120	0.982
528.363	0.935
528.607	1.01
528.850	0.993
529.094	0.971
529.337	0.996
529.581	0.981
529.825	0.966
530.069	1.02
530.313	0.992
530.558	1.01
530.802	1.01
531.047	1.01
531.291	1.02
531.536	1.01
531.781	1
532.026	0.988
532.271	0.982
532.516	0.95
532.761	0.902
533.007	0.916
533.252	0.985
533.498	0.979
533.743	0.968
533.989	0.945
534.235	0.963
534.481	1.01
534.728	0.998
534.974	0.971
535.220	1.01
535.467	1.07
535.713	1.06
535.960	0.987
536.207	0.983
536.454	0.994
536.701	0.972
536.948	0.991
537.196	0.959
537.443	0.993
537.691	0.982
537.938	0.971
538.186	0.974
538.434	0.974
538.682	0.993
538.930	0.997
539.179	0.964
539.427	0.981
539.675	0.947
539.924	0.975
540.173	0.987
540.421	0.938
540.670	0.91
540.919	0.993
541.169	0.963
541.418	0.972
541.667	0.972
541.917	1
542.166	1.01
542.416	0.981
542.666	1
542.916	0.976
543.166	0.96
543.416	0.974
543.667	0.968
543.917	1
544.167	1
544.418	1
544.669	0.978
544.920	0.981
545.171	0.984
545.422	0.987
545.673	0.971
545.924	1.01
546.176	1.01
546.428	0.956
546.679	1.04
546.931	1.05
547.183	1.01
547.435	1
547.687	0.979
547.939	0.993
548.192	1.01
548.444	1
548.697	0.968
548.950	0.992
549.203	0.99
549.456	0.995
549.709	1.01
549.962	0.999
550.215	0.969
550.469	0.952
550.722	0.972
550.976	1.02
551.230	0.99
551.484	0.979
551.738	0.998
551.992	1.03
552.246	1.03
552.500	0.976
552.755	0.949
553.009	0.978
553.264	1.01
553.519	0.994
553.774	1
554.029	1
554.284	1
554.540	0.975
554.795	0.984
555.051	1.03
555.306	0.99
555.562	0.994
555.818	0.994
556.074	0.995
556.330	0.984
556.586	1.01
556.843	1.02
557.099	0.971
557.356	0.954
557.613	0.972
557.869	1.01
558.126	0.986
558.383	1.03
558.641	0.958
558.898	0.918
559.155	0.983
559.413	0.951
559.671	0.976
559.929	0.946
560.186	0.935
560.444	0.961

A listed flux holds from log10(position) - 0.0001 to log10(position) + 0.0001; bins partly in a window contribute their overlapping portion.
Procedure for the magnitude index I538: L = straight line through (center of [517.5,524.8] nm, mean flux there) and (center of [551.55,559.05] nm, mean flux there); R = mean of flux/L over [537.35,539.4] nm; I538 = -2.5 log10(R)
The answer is -0.01 mag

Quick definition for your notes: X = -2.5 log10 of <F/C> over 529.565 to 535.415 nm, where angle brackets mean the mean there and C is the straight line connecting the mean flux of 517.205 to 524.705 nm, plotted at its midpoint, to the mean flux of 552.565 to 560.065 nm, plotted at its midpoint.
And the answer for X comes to -0.04 mag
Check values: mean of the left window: 0.935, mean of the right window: 0.985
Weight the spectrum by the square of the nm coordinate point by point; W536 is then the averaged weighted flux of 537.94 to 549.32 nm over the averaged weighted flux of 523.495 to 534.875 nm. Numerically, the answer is 1.1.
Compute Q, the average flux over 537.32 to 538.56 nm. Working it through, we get 0.979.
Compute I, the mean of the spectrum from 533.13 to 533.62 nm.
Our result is 0.981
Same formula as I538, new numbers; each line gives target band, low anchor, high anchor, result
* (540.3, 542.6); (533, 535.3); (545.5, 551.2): 0.02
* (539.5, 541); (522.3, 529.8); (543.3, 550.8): 0.03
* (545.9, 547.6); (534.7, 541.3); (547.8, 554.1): -0.02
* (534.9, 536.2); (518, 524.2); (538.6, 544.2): -0.06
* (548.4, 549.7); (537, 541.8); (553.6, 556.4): 0.00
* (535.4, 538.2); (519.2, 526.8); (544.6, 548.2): -0.01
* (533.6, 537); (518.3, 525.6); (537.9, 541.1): -0.03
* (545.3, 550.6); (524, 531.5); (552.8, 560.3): -0.01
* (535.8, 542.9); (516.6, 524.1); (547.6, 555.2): -0.02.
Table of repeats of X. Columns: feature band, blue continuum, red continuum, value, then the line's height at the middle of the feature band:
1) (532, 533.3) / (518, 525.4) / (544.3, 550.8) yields 0.02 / 0.968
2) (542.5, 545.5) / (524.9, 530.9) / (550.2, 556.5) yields 0.00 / 0.986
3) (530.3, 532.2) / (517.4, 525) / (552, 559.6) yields -0.05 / 0.957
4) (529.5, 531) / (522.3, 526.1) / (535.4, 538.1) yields 0.00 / 0.994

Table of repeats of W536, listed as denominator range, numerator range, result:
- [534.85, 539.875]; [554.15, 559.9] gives 1.07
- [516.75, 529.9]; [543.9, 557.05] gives 1.17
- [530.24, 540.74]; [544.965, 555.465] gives 1.07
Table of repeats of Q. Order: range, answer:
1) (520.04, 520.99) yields 0.896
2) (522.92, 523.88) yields 0.99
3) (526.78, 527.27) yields 0.887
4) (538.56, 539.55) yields 0.983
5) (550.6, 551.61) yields 0.99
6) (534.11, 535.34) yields 0.99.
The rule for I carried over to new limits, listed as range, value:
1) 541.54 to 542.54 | 0.991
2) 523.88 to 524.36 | 1.03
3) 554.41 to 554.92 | 0.979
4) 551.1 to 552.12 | 0.999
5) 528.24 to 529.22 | 0.978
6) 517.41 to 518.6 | 0.848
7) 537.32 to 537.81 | 0.987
